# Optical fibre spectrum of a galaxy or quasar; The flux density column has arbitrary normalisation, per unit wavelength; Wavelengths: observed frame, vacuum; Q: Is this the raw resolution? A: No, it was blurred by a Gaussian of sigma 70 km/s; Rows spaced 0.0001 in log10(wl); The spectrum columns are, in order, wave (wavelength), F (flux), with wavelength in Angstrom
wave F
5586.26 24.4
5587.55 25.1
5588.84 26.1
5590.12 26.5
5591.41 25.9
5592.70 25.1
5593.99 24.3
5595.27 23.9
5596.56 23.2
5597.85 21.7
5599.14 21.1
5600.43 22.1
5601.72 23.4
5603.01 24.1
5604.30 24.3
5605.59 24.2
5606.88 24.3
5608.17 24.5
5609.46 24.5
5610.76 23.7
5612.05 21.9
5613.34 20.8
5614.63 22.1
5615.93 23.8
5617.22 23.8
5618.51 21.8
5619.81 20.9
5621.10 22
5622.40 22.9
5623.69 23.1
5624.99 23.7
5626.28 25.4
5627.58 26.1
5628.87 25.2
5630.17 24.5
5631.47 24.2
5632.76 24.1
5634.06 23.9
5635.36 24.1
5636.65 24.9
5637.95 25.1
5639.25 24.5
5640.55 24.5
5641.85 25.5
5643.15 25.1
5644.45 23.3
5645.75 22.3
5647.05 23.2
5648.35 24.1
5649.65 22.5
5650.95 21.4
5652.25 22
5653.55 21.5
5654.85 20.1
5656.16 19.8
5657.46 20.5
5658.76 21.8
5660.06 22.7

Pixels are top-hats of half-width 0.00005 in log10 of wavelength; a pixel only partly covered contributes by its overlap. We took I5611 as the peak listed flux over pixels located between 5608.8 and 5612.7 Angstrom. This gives 24.5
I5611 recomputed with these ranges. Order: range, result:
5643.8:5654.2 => 24.1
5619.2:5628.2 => 26.1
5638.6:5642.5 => 25.5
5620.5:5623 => 22.9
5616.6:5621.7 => 23.8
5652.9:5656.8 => 21.5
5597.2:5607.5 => 24.3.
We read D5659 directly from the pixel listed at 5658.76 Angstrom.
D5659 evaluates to 21.8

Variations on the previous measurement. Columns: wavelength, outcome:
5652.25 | 22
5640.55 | 24.5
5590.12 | 26.5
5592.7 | 25.1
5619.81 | 20.9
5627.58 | 26.1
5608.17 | 24.5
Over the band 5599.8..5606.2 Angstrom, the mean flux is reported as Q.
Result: 23.6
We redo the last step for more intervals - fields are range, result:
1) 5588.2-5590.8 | 26.3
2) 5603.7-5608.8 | 24.3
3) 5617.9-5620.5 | 21.3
